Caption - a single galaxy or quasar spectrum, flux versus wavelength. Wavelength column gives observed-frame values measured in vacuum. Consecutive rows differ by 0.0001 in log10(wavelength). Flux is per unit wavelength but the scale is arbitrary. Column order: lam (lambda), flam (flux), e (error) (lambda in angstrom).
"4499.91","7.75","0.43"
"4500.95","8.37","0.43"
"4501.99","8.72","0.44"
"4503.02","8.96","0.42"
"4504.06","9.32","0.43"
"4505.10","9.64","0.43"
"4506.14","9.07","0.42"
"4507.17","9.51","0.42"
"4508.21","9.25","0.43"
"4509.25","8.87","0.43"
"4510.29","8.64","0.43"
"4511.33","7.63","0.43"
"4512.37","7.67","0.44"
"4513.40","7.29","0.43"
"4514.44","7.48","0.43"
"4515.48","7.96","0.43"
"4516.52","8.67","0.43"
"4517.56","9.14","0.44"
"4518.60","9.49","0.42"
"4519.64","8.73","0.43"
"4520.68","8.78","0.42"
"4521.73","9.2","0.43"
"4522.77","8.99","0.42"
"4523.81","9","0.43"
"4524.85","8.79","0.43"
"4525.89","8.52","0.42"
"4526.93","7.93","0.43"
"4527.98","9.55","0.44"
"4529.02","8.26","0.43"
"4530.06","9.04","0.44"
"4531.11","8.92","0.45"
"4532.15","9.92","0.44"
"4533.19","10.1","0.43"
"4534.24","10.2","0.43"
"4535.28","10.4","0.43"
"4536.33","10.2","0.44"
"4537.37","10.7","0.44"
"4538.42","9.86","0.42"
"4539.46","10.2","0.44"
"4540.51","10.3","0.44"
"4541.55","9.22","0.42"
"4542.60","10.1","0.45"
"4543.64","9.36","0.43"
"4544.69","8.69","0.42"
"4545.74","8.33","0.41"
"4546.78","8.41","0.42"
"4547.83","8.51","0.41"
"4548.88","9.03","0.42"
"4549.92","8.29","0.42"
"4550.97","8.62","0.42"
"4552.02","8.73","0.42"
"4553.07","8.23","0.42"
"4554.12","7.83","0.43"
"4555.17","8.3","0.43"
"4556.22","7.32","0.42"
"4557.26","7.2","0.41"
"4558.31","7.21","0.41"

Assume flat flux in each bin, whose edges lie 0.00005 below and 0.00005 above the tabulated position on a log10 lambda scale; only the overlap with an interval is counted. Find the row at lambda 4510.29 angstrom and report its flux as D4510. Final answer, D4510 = 8.64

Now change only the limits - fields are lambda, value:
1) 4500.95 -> 8.37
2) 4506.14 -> 9.07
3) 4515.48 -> 7.96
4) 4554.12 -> 7.83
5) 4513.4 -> 7.29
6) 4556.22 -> 7.32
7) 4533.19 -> 10.1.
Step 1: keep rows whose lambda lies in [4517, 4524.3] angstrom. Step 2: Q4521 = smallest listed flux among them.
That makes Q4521 8.73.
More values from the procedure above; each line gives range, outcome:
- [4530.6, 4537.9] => 8.92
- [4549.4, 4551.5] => 8.29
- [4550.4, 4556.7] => 7.32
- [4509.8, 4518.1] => 7.29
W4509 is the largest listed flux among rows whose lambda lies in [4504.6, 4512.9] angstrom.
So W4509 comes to 9.64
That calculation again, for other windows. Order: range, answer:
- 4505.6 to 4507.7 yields 9.51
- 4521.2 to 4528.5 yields 9.55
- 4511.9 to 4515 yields 7.67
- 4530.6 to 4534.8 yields 10.2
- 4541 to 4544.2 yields 10.1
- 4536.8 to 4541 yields 10.7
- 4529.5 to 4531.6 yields 9.04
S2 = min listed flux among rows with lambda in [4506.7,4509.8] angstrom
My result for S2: 8.87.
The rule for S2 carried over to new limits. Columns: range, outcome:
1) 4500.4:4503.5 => 8.37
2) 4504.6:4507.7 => 9.07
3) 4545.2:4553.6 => 8.23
